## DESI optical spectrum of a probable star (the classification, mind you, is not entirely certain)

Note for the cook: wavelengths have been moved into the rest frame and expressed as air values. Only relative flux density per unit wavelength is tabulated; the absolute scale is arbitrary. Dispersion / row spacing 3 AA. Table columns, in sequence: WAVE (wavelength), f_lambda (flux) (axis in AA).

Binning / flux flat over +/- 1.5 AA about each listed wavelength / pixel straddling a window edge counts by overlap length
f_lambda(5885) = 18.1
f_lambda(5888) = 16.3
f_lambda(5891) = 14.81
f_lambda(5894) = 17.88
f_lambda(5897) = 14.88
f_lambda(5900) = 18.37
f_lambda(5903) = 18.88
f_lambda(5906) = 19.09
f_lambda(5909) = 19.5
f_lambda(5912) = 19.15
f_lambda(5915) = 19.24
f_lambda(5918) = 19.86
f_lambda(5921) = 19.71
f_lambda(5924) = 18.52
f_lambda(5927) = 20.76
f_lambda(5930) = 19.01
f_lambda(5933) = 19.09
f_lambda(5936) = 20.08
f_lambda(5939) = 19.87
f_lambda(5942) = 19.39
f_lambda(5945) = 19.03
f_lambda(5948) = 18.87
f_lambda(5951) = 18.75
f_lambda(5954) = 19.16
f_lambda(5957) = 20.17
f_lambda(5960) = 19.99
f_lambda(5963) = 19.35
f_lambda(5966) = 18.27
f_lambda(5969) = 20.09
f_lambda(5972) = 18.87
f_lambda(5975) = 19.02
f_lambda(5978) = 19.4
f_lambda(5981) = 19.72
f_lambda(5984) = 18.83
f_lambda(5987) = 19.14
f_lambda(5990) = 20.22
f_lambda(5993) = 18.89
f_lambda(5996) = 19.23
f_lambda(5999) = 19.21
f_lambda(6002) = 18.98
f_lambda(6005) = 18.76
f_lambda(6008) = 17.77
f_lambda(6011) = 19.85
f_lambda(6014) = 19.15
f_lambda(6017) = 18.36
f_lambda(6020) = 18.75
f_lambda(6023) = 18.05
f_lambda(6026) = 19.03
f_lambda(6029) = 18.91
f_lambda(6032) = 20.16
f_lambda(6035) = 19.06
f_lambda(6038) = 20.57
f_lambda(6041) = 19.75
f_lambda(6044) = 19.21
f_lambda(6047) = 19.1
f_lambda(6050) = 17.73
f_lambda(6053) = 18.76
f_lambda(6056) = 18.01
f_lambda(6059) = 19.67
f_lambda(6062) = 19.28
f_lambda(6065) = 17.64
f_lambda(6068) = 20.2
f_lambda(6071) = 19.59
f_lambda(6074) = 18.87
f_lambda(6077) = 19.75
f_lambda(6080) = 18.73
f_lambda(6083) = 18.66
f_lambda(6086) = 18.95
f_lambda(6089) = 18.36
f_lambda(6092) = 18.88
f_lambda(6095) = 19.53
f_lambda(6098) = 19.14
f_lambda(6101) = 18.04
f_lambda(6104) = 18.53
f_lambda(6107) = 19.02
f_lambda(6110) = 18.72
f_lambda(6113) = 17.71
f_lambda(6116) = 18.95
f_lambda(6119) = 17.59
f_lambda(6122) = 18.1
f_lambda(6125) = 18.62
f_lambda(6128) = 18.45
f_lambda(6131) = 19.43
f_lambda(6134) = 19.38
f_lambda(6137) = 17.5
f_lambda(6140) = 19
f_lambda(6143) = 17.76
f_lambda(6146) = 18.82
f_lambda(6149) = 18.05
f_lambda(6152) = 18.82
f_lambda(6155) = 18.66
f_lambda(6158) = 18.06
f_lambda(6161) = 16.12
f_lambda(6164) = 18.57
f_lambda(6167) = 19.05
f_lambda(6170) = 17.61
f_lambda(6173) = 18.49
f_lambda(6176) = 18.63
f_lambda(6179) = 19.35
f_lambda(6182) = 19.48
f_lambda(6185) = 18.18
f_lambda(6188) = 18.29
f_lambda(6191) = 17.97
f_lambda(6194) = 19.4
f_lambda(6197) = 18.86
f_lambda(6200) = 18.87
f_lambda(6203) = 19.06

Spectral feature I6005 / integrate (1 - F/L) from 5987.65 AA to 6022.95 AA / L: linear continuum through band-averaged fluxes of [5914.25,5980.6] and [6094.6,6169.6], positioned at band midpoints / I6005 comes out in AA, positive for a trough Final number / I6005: 0.2 AA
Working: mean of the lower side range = 19.4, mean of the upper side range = 18.4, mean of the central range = 19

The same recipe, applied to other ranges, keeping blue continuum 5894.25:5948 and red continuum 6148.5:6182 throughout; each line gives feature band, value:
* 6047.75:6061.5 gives 0.0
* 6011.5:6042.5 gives -0.7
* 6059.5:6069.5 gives -0.2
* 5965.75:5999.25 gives -0.7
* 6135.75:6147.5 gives 0.1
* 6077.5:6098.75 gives -0.4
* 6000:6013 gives 0.0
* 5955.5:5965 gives -0.4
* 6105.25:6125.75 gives 0.1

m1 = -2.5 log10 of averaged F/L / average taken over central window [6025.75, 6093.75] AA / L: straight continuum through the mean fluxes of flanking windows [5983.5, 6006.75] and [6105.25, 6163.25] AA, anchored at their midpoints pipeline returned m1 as -0.017 mag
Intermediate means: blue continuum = 19.2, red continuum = 18.4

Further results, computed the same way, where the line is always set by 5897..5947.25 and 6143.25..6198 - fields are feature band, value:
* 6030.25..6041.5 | -0.06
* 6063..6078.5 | -0.03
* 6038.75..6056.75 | 0.00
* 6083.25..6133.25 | 0.00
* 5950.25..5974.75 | -0.01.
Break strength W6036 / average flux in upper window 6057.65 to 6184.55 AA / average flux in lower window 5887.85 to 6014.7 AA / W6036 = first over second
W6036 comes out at 0.98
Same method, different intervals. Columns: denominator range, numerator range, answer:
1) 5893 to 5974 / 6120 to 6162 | 0.96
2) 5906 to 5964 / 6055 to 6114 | 0.97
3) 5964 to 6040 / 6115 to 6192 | 0.96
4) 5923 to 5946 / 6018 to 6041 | 0.99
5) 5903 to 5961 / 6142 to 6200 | 0.95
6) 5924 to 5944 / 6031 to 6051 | 0.99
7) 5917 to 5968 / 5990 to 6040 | 0.98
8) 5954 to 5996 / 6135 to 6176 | 0.94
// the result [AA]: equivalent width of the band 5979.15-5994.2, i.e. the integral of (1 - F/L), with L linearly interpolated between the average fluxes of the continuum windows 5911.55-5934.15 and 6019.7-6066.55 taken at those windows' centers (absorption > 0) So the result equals -0.1 AA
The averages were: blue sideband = 19.4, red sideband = 19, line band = 19.4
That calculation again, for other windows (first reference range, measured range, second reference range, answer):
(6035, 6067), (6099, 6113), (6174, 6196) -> 0.29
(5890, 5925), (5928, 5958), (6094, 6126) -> -1.55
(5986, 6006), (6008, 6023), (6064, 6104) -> 0.28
